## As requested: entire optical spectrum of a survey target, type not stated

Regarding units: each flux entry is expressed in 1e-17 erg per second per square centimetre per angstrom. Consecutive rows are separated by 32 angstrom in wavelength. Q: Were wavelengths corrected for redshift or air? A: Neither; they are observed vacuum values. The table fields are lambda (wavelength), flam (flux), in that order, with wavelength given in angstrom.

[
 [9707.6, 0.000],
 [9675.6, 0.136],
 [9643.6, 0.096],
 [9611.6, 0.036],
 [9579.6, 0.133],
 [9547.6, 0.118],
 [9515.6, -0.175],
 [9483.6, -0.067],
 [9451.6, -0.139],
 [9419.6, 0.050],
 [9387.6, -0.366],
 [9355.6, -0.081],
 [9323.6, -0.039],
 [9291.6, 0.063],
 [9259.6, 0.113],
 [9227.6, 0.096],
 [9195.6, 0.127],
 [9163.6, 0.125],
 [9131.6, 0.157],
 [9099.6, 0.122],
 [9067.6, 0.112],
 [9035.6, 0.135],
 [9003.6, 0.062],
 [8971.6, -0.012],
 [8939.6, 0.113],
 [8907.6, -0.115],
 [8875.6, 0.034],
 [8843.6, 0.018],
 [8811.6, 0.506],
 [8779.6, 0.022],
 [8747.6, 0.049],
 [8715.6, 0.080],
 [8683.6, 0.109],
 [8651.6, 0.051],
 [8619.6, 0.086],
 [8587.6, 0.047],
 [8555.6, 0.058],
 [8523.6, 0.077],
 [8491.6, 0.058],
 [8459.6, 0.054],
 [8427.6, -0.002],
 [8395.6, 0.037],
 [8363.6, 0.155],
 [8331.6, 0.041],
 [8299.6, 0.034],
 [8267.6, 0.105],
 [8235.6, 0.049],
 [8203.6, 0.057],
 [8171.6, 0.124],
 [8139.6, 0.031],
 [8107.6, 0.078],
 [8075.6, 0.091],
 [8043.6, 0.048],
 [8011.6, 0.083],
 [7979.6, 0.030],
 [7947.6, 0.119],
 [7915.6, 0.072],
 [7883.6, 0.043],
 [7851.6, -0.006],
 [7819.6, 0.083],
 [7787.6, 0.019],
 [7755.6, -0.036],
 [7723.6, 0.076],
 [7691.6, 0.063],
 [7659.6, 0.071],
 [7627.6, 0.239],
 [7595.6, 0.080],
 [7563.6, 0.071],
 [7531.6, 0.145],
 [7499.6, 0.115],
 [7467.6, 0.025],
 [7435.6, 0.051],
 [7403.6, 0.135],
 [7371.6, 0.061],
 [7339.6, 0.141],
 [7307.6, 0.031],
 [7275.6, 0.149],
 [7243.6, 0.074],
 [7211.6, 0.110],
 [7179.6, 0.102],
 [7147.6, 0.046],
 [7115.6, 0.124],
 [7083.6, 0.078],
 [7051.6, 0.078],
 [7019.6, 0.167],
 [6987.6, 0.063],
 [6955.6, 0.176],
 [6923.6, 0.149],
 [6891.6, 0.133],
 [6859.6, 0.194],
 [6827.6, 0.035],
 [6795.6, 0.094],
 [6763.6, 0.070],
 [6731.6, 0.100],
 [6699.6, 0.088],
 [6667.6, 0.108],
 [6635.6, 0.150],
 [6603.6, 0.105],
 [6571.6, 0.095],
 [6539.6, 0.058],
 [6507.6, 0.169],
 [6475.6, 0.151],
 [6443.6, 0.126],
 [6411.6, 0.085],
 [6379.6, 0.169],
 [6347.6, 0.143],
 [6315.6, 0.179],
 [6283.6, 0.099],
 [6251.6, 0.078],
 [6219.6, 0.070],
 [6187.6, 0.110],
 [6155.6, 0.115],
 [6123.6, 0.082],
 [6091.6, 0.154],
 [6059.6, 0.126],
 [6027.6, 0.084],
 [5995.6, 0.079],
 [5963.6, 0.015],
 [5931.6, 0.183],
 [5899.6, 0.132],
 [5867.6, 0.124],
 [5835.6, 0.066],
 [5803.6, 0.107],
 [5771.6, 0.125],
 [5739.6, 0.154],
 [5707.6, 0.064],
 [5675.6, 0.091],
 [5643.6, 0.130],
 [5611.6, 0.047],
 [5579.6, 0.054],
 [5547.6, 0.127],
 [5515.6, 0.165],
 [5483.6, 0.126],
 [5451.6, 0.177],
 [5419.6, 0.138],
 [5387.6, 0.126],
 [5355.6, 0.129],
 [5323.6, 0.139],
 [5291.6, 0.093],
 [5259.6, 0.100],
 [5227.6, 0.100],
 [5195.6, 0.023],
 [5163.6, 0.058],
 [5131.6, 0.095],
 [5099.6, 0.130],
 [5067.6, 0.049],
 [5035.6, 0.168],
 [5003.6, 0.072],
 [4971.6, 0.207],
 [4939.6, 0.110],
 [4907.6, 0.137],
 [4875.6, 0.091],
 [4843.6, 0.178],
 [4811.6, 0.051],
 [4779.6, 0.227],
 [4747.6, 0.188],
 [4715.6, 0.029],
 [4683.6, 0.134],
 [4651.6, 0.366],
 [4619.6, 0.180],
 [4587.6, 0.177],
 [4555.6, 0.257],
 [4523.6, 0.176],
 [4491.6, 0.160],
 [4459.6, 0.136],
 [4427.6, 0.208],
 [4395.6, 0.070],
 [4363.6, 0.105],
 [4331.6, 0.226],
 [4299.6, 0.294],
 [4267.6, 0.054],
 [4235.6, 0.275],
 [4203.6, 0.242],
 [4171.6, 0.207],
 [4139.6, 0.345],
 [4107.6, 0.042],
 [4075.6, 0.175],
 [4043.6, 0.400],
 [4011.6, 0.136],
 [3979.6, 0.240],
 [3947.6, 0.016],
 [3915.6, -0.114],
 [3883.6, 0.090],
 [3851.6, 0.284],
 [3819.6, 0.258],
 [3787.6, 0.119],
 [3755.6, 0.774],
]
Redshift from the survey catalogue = 1.362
